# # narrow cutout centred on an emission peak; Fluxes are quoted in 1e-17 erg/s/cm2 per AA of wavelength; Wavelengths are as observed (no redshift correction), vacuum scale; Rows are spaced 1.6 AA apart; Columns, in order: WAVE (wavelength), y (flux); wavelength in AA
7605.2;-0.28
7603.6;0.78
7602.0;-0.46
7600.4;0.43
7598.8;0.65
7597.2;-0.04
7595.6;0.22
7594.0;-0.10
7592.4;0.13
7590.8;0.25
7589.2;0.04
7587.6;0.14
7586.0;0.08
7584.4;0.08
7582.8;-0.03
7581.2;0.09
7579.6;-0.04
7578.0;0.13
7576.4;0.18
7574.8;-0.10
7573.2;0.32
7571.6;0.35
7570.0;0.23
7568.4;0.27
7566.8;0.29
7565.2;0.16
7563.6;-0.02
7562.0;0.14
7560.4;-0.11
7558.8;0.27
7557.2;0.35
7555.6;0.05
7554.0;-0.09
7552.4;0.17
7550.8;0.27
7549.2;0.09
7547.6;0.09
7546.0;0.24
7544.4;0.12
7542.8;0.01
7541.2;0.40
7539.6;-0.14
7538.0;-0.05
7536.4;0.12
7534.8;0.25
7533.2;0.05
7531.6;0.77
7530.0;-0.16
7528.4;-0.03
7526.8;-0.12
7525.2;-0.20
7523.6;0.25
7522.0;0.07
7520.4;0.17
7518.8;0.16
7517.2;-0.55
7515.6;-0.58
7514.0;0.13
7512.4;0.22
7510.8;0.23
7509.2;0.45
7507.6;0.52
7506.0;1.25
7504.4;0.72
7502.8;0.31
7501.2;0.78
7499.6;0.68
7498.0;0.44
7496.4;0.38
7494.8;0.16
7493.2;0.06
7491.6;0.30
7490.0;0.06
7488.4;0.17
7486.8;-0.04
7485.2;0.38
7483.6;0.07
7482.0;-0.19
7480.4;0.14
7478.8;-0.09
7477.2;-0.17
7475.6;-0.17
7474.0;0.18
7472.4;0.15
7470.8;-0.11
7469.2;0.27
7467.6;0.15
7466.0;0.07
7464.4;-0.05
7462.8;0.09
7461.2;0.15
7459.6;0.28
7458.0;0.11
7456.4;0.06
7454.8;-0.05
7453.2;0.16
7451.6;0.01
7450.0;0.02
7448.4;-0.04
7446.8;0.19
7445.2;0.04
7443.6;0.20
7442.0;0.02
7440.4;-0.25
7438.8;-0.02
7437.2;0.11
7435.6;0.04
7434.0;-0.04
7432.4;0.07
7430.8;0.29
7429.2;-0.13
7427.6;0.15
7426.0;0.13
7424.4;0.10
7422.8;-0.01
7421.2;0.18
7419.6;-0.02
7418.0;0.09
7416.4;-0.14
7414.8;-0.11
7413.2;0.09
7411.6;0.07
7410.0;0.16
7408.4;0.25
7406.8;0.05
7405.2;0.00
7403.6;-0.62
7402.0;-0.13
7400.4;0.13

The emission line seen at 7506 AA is [O II]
